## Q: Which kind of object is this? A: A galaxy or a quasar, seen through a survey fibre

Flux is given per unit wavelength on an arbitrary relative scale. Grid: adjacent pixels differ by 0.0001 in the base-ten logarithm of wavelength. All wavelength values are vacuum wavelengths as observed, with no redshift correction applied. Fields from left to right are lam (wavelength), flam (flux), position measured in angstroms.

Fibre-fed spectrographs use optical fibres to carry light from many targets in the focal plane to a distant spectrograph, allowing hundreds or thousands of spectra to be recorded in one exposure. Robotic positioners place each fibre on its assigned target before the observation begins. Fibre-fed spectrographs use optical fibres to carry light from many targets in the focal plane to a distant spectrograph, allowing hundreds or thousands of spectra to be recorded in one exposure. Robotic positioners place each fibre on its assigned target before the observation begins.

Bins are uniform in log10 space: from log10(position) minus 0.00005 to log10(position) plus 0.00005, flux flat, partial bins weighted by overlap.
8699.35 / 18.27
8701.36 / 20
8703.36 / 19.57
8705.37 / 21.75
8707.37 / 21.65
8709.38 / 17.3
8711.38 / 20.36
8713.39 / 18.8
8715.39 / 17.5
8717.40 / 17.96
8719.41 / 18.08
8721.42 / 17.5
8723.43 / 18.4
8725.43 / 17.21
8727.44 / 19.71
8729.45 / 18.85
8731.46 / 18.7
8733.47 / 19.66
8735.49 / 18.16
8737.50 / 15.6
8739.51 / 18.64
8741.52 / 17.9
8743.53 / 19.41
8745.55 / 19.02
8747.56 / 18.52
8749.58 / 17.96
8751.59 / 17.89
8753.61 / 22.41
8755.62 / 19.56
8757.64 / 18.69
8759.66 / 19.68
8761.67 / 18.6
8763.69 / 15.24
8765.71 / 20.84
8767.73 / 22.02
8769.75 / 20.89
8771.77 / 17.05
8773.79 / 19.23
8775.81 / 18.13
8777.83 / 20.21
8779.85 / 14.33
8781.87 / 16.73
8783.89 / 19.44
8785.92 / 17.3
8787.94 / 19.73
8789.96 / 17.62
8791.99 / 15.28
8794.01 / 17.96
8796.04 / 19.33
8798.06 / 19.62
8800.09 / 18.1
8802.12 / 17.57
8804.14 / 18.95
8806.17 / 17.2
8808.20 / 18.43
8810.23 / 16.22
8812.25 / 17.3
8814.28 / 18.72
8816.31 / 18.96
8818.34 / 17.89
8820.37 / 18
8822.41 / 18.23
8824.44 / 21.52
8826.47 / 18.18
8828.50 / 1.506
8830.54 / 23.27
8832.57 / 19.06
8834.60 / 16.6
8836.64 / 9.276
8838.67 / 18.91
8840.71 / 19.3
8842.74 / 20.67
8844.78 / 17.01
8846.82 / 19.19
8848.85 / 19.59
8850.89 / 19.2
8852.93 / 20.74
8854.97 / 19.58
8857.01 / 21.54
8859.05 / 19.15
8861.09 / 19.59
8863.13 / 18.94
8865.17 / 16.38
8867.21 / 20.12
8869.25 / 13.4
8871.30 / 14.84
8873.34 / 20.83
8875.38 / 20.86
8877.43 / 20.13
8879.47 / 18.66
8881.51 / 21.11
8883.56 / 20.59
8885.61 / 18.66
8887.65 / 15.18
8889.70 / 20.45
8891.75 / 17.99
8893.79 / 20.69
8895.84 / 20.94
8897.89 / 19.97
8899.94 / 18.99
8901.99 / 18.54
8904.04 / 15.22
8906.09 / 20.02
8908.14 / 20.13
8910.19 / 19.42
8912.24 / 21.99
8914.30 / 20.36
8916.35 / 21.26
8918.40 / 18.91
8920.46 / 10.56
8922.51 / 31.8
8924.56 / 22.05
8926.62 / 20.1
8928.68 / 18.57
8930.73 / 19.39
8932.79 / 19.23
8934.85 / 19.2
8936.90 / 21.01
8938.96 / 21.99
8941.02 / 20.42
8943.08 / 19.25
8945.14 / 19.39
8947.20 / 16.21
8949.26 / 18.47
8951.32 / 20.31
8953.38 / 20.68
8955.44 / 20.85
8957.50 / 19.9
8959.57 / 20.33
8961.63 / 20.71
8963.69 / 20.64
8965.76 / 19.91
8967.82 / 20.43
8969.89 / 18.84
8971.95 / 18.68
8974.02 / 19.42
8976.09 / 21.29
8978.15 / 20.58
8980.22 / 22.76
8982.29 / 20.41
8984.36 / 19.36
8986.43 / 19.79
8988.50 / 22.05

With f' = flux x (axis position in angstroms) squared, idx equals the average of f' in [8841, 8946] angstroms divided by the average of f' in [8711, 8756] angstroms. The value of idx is 1.1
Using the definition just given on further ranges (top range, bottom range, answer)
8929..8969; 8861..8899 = 1.07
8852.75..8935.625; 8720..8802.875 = 1.08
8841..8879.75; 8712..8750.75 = 1.07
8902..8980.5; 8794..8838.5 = 1.18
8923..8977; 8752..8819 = 1.13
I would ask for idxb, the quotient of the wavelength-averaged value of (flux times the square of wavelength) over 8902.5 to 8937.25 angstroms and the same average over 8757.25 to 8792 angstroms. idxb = 1.11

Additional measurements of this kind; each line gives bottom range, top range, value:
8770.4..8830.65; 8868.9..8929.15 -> 1.13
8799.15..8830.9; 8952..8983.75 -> 1.21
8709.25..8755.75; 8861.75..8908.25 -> 1.05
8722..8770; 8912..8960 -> 1.11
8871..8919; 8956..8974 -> 1.04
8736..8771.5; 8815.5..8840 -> 0.90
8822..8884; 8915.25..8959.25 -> 1.11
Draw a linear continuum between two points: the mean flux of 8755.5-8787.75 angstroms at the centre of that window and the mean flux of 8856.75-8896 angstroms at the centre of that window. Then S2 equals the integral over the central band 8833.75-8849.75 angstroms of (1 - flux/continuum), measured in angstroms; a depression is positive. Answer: 1.1 angstroms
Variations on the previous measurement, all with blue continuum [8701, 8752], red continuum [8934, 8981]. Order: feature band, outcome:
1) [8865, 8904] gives 1.6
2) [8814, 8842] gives 3.2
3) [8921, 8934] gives -1.0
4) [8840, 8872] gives 1.2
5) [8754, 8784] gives 0.3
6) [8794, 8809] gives 0.6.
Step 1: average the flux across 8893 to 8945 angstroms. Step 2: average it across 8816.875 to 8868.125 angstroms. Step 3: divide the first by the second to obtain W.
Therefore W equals 1.10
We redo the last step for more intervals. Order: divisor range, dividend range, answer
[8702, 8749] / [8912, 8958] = 1.07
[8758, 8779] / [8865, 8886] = 0.98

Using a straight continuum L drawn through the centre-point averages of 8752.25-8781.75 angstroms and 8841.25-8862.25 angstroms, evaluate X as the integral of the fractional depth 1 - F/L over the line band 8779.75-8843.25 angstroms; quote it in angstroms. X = 5.8 angstroms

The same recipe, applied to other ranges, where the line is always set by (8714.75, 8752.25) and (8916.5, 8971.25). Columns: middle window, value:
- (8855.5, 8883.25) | 0.61 angstroms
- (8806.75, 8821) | 0.76 angstroms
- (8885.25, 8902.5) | 0.44 angstroms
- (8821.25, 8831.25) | 1.40 angstroms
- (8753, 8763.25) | -0.54 angstroms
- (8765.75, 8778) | -0.71 angstroms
